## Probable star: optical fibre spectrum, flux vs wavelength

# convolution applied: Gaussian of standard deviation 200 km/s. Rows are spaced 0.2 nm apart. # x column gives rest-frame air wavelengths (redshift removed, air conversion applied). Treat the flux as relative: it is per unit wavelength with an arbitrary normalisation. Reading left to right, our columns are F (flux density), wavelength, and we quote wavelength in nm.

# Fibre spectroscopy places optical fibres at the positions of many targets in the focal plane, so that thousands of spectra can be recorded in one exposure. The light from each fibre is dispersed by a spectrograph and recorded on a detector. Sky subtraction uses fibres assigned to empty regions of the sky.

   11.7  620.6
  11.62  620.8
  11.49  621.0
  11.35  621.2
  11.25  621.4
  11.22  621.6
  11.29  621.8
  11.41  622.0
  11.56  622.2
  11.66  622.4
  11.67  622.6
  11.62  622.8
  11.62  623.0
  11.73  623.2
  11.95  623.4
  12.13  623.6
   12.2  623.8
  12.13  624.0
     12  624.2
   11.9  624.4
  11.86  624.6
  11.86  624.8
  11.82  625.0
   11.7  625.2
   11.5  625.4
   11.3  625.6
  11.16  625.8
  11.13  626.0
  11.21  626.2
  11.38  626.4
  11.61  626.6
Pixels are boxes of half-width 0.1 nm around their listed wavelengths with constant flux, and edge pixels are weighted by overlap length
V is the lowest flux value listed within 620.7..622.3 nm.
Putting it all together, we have 11.22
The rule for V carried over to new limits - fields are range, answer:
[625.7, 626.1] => 11.13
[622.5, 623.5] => 11.62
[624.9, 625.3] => 11.7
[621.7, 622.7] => 11.29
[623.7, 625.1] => 11.82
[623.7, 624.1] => 12.13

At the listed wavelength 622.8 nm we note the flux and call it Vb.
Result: 11.62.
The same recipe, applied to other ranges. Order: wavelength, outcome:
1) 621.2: 11.35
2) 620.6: 11.7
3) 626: 11.13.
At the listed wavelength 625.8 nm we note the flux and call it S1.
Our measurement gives 11.16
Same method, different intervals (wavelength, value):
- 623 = 11.62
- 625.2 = 11.7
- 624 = 12.13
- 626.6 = 11.61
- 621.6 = 11.22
